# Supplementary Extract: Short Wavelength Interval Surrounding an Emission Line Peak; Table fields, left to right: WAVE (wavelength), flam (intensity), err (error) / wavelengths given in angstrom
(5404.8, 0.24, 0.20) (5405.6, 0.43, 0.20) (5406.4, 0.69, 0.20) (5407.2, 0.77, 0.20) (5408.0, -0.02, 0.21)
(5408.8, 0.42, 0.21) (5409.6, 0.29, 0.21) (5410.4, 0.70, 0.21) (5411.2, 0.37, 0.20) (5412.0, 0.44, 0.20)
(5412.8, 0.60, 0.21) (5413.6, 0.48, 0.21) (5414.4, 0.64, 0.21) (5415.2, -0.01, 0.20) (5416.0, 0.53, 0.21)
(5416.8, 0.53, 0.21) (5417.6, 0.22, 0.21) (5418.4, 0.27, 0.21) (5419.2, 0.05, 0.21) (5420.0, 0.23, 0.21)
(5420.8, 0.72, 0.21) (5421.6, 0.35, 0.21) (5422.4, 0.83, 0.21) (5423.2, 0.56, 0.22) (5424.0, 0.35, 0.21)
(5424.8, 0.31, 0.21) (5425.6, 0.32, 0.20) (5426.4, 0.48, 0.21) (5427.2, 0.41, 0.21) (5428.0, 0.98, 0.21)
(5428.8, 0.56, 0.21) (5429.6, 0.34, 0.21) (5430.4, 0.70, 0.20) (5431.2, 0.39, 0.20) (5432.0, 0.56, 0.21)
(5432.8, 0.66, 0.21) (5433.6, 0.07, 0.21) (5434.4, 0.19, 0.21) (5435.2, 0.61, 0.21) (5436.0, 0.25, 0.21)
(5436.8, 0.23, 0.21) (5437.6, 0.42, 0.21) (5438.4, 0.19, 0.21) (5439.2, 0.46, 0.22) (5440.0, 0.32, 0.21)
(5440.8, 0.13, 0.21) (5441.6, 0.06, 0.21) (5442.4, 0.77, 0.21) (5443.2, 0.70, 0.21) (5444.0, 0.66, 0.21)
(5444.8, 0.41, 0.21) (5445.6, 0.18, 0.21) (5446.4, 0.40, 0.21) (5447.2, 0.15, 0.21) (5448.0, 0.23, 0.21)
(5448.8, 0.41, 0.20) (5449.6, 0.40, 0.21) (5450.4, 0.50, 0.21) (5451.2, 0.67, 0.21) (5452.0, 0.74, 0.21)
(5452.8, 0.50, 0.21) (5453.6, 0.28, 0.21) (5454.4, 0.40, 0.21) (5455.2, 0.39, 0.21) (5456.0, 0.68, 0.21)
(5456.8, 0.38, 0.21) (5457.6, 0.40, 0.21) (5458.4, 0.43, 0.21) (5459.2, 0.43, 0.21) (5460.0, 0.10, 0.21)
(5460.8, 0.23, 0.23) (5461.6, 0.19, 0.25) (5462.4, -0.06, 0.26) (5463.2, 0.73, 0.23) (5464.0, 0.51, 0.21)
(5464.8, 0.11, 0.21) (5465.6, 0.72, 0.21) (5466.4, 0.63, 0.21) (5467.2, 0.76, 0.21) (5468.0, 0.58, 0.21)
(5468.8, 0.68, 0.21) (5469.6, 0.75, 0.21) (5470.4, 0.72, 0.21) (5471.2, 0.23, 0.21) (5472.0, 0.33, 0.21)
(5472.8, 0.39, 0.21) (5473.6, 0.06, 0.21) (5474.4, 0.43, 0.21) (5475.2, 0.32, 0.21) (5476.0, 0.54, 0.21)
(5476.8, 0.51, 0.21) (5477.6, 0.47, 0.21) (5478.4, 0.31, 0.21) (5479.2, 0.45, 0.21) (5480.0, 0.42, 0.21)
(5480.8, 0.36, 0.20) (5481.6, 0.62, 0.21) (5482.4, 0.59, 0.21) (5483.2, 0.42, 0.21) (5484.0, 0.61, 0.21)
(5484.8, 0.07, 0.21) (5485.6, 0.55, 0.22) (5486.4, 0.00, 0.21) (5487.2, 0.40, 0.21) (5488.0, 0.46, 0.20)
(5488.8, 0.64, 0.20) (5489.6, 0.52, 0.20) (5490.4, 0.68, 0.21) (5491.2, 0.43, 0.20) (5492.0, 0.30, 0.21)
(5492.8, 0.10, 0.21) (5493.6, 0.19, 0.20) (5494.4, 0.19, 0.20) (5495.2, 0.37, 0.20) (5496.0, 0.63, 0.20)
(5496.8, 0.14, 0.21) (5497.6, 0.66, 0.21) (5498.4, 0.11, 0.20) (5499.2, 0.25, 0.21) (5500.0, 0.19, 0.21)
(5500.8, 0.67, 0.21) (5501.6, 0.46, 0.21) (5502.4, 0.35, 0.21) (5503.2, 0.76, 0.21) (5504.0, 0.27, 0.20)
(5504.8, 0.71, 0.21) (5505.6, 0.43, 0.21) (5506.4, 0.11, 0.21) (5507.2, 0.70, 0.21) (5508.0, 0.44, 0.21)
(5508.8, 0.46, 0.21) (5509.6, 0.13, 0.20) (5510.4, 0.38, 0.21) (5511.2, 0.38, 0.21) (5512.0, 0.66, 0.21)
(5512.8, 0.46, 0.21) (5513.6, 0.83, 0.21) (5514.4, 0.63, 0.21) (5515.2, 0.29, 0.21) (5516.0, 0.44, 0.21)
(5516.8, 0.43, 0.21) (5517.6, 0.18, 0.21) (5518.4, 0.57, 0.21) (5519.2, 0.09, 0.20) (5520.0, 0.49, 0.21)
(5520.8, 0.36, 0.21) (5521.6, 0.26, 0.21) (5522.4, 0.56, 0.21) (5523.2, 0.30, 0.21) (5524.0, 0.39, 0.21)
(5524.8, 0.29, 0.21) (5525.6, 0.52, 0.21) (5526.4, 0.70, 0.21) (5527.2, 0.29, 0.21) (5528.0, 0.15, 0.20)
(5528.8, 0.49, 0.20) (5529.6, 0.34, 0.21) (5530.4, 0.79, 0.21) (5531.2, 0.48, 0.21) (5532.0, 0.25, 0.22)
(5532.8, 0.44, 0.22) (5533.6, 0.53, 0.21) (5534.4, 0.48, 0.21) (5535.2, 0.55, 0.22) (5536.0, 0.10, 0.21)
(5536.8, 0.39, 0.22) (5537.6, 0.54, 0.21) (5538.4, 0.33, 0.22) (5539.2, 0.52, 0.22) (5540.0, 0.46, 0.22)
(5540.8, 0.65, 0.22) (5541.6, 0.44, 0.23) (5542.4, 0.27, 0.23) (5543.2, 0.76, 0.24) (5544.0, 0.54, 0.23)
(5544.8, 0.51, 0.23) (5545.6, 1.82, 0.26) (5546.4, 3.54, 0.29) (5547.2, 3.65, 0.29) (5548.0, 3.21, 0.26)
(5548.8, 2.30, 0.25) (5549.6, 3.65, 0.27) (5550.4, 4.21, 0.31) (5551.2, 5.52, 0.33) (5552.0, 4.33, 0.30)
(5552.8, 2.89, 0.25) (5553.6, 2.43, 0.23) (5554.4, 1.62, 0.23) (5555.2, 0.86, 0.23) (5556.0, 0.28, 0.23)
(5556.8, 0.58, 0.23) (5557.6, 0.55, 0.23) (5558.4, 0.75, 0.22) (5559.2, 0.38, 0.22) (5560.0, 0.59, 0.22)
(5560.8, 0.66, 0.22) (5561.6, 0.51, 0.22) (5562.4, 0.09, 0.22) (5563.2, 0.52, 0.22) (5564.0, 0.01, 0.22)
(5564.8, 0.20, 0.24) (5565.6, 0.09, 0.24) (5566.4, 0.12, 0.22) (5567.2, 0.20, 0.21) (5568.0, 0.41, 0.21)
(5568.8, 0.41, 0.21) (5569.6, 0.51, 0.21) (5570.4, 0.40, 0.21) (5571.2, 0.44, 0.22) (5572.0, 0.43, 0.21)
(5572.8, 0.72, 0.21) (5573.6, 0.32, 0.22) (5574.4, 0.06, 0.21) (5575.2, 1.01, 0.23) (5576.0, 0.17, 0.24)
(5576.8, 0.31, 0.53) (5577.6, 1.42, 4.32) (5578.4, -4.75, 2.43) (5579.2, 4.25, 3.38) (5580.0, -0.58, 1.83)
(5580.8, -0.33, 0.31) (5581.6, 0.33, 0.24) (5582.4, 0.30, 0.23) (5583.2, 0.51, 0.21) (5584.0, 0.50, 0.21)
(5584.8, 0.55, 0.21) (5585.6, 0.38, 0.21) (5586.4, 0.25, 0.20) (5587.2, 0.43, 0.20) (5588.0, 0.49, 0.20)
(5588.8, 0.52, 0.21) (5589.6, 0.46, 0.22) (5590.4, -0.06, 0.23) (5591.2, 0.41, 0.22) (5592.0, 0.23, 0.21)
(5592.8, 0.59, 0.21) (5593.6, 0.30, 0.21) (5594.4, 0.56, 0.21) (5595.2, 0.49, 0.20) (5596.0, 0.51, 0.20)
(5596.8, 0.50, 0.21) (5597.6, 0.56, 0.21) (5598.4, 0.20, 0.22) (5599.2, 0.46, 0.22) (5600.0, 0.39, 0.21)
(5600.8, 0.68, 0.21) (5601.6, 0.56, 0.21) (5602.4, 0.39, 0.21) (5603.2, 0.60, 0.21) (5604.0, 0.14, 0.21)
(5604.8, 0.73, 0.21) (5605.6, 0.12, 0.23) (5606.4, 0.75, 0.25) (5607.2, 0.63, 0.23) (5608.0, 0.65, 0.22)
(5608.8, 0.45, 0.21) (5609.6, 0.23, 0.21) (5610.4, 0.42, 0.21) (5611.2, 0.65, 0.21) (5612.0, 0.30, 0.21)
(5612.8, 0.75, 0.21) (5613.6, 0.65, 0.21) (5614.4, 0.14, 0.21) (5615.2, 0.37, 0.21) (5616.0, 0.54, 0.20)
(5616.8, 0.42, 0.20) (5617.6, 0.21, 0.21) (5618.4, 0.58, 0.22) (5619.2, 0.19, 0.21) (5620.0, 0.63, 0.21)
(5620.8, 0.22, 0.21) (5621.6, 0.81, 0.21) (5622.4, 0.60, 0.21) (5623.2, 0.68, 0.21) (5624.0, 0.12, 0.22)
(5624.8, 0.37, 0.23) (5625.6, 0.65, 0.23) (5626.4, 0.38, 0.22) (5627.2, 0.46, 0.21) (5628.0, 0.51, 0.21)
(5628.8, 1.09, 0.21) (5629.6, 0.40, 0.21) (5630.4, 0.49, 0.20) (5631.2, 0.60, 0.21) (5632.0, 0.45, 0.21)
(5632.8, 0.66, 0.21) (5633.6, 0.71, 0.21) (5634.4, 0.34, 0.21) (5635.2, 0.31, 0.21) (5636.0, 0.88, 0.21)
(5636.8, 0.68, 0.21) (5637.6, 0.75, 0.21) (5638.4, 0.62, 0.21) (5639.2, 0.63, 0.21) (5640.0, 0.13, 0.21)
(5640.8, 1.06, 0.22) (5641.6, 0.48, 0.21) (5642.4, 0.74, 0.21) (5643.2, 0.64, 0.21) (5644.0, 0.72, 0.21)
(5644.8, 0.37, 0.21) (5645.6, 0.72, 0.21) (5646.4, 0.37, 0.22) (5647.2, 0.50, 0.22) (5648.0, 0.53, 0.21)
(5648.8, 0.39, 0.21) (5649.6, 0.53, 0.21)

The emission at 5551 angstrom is [O II] 3727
